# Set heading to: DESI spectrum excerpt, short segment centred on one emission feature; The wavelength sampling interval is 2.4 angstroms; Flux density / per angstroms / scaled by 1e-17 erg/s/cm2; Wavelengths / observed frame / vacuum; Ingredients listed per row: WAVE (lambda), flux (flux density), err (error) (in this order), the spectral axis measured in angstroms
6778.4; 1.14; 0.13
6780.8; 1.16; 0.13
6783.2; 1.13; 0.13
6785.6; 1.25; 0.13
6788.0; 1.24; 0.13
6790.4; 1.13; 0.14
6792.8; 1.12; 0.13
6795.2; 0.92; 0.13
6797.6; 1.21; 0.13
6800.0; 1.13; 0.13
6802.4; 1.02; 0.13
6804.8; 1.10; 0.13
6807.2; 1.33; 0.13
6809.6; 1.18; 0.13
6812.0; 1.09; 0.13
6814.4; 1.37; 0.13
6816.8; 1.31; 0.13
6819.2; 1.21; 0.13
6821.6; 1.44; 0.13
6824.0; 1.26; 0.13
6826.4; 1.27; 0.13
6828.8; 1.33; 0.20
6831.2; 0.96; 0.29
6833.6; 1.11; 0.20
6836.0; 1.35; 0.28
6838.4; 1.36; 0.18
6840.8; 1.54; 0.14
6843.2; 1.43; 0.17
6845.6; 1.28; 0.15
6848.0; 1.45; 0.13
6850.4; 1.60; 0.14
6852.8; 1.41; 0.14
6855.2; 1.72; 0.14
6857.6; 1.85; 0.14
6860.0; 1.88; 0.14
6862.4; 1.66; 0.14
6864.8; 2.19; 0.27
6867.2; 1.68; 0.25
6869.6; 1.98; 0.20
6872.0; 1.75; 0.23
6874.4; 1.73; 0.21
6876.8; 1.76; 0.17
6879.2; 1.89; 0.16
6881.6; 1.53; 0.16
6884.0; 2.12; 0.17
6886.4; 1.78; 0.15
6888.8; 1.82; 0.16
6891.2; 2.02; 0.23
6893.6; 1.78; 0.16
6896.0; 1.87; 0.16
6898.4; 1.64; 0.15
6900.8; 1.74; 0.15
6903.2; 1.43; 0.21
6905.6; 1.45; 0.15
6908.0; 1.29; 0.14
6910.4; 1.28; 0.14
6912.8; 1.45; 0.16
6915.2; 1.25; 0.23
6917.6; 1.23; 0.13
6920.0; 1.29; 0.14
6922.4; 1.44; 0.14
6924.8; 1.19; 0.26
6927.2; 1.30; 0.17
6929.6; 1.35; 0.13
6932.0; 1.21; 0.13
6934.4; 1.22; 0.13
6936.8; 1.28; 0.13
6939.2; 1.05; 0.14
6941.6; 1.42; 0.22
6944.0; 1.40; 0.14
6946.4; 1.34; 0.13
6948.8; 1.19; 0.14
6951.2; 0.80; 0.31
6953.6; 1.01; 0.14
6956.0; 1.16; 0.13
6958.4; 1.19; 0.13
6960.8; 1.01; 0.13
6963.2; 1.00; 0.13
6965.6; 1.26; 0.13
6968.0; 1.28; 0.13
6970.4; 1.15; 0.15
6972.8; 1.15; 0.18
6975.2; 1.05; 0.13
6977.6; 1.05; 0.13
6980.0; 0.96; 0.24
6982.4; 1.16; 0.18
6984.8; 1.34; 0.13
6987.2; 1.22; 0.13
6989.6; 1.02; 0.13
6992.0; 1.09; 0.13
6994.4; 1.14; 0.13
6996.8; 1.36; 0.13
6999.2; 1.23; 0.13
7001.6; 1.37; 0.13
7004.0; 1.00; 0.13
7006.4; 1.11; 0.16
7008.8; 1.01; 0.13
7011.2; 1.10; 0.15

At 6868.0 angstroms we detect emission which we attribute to Mg II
